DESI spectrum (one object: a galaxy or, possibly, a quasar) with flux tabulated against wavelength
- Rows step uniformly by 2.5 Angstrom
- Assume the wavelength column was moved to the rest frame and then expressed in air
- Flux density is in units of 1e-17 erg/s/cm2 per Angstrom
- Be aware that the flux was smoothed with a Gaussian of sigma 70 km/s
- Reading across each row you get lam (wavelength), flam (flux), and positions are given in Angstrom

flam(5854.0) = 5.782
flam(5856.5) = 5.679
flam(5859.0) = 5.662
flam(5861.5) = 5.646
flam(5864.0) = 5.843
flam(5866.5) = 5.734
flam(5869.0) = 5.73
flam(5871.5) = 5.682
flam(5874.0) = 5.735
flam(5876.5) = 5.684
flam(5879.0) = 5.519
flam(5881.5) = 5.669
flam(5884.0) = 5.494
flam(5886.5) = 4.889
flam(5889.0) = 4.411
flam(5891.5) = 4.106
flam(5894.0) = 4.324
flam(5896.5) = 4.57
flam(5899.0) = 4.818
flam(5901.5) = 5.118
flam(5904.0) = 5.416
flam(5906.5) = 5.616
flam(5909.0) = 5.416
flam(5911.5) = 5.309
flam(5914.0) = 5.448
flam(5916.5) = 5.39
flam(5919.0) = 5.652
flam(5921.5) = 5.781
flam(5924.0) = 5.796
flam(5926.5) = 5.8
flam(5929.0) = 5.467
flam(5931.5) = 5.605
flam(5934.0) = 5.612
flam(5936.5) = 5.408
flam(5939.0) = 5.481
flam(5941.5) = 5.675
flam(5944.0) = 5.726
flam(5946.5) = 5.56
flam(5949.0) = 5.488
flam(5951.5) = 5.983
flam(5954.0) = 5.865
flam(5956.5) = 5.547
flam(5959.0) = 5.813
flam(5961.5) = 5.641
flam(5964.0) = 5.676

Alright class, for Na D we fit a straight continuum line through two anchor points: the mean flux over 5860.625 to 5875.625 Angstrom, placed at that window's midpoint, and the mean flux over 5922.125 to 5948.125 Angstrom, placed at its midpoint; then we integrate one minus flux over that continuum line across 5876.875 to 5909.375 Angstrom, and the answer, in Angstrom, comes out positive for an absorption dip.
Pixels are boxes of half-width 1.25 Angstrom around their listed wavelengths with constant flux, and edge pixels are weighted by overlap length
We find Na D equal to 3.7 Angstrom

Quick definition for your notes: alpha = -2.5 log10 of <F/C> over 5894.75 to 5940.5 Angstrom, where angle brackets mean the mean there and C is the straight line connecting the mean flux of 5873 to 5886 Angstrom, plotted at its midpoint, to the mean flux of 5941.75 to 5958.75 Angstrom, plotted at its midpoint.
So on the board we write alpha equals 0.04 mag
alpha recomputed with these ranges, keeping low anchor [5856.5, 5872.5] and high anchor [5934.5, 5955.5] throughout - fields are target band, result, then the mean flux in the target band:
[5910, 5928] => 0.01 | 5.59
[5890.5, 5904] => 0.21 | 4.67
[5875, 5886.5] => 0.04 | 5.52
